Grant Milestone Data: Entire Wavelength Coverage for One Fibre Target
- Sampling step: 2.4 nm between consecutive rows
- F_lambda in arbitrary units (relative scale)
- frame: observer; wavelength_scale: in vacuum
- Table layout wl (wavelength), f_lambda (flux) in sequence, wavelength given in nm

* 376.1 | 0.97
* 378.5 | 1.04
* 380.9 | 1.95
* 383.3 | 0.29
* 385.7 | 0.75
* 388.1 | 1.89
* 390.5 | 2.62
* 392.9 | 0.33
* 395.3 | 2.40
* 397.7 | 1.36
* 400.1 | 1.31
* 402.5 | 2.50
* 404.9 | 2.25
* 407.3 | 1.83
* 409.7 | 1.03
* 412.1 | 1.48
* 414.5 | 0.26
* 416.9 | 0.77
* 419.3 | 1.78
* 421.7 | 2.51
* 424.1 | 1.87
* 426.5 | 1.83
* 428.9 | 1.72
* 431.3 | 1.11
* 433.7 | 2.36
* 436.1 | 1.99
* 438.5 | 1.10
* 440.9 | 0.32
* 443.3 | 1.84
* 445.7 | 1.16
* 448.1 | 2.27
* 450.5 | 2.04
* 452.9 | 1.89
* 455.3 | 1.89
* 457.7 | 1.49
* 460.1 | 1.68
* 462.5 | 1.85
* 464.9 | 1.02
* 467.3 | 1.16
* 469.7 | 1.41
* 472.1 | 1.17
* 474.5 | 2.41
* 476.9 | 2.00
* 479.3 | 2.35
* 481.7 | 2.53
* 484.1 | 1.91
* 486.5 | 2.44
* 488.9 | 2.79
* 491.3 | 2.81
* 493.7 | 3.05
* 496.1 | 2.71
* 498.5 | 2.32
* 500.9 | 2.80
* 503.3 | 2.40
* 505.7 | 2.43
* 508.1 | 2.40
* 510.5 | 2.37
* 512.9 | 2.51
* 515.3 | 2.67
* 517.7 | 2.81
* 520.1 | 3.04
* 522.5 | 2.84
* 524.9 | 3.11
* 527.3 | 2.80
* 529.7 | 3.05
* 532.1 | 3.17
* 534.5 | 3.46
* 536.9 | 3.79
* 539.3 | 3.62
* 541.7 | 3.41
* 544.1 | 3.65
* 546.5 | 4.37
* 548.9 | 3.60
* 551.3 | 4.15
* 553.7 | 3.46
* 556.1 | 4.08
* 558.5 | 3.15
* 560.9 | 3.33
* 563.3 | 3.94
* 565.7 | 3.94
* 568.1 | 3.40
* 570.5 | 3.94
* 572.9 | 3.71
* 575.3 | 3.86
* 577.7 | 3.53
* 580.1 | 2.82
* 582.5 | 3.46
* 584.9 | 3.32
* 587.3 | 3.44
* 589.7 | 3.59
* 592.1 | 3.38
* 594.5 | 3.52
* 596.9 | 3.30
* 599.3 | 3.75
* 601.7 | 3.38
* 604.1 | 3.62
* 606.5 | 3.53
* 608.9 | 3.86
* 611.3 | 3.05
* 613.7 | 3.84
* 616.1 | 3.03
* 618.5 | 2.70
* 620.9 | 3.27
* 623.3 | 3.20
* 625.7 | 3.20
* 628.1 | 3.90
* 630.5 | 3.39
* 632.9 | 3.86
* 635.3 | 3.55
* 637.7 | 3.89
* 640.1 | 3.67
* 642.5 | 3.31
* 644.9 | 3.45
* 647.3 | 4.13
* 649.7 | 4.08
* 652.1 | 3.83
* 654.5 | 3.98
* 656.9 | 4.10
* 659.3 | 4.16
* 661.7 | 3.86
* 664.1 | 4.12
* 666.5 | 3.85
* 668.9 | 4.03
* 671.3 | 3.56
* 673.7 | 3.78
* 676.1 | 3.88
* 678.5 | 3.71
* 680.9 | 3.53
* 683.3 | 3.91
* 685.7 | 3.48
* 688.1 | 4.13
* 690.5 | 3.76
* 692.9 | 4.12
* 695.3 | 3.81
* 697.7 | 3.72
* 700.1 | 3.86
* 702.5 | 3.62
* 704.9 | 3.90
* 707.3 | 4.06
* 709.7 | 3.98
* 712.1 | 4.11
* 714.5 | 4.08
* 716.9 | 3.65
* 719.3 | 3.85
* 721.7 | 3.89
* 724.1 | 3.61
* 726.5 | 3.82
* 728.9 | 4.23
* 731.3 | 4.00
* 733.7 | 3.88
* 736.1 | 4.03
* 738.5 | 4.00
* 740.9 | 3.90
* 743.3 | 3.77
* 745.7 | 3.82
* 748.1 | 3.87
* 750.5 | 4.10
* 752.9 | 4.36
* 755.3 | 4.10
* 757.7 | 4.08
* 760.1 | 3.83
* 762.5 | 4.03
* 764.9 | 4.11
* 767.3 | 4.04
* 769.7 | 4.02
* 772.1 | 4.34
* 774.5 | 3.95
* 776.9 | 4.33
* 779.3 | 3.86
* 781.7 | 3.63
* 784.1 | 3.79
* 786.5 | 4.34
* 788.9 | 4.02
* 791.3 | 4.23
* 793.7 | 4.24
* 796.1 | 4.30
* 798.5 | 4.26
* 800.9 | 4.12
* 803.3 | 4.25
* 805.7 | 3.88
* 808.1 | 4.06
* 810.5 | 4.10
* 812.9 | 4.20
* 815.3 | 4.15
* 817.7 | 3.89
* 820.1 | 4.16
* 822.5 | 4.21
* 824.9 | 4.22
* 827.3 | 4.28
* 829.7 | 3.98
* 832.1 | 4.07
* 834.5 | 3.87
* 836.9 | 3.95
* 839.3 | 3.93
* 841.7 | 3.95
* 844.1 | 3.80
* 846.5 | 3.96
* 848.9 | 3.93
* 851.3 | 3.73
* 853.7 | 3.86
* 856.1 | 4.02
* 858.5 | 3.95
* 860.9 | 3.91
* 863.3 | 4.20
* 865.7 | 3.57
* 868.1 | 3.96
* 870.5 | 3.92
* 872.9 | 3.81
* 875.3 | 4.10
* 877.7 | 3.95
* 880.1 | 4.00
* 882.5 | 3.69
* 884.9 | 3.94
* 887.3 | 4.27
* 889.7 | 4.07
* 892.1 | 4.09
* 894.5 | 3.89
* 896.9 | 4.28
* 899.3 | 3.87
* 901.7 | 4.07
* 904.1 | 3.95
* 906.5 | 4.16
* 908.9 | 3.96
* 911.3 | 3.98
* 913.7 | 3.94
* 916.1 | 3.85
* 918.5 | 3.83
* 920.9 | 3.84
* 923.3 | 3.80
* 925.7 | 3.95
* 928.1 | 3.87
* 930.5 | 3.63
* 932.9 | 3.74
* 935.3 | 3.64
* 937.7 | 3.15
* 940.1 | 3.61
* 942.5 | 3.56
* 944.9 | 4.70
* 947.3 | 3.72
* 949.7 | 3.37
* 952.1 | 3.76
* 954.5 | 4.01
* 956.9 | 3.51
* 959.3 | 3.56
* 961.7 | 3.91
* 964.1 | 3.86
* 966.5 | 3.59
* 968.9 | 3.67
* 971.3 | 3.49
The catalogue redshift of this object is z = 0.19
